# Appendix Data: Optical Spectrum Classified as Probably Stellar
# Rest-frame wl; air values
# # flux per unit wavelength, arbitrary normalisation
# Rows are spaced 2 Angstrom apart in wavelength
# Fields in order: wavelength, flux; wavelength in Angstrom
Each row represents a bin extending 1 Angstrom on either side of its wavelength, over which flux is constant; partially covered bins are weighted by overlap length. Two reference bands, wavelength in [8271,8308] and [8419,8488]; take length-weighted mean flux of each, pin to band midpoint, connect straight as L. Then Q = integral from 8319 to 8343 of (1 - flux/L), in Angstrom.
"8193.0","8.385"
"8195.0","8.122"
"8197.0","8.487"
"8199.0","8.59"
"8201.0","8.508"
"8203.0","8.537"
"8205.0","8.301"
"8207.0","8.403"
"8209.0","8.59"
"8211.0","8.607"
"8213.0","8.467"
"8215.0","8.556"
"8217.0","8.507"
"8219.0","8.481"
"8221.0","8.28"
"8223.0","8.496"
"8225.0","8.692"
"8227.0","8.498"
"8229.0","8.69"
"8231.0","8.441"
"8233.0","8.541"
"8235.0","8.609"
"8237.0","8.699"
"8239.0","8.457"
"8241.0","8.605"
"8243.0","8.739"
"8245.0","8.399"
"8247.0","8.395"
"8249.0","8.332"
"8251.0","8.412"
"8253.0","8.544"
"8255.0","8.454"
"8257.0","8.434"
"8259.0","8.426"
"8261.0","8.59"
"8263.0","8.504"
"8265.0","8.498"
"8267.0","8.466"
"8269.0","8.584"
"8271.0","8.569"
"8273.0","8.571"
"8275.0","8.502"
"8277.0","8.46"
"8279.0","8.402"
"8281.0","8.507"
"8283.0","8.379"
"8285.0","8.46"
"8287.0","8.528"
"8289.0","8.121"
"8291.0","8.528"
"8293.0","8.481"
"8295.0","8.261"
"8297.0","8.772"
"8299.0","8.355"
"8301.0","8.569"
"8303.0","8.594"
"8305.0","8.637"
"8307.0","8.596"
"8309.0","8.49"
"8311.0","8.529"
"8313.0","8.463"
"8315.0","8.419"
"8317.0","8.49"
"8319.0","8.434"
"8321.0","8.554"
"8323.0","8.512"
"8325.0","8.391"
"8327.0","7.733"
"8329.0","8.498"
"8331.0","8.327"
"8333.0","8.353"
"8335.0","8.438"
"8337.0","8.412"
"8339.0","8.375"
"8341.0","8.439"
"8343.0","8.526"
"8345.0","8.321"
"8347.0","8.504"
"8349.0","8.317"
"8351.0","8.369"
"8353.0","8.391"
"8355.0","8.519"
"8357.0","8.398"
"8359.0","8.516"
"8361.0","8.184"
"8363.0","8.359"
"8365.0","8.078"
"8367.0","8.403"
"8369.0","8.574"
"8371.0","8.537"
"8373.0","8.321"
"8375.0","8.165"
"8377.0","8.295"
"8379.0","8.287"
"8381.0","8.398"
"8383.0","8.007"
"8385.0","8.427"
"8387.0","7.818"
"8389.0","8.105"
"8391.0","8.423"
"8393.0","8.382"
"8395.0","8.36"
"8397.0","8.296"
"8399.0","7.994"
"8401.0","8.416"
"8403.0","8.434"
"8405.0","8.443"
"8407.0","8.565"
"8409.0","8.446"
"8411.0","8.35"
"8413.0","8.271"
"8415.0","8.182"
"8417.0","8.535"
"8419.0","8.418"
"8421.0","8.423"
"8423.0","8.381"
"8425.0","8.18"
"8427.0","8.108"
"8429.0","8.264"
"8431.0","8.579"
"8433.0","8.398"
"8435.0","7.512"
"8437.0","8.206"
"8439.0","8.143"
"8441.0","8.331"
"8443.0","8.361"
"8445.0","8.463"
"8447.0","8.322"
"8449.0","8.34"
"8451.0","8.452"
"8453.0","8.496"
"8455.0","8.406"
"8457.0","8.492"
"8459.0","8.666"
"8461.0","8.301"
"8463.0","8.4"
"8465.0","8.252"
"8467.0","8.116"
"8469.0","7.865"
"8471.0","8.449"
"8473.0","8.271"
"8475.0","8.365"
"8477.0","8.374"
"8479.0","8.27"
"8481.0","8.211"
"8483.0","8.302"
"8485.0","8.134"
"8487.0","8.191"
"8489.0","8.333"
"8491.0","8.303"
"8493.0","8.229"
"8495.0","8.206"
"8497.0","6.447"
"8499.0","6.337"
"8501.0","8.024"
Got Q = 0.2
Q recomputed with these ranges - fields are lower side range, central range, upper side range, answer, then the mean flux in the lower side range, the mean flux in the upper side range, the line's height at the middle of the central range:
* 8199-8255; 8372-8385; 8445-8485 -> 0.2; 8.51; 8.33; 8.4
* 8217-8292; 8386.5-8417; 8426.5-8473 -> 0.1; 8.49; 8.3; 8.35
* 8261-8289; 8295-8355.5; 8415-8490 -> -0.1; 8.48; 8.3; 8.43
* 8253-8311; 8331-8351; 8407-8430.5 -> 0.1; 8.49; 8.34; 8.43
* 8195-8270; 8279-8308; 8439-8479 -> -0.1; 8.5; 8.35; 8.46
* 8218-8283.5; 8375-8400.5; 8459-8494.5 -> 0.4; 8.51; 8.27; 8.36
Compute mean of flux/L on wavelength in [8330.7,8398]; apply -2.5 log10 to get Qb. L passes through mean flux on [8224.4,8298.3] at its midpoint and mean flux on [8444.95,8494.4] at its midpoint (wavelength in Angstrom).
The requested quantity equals 0.01 mag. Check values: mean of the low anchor 8.5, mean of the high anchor 8.32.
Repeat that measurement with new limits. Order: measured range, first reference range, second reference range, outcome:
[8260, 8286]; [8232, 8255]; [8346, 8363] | 0.00 mag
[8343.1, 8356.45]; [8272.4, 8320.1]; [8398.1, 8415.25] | 0.00 mag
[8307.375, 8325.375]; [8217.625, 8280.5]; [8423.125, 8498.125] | -0.01 mag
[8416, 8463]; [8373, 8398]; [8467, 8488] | -0.01 mag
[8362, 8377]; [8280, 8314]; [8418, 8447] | 0.00 mag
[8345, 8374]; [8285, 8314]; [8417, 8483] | 0.00 mag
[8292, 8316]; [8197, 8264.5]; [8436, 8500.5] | -0.01 mag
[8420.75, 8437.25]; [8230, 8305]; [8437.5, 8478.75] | 0.02 mag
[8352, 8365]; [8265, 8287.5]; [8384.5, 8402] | -0.01 mag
